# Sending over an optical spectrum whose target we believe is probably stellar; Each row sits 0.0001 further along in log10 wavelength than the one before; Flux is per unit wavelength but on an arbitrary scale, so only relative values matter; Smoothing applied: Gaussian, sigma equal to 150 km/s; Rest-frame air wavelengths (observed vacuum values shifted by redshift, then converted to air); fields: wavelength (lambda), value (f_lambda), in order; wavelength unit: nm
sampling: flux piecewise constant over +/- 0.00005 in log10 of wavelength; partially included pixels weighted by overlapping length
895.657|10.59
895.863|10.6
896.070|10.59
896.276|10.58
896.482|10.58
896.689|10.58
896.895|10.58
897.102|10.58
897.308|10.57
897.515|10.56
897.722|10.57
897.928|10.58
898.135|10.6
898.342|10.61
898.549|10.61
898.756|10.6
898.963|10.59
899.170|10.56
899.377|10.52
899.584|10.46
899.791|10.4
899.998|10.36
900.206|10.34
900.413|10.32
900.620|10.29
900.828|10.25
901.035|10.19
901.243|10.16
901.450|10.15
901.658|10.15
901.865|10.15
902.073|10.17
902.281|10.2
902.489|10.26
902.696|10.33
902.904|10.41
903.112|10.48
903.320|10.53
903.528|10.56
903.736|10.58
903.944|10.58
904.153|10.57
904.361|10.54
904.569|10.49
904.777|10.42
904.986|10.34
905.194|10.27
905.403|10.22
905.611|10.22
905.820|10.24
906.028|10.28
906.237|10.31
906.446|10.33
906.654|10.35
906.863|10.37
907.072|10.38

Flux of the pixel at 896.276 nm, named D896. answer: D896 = 10.58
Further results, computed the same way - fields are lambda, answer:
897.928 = 10.58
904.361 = 10.54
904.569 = 10.49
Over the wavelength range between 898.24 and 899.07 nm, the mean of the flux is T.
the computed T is 10.6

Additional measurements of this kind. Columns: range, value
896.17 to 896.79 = 10.6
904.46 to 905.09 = 10.4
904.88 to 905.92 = 10.3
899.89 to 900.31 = 10.3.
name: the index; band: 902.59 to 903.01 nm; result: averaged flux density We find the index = 10.4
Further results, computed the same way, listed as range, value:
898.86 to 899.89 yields 10.5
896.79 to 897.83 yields 10.6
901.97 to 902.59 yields 10.2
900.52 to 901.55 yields 10.2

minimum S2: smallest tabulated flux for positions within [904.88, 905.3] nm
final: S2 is 10.27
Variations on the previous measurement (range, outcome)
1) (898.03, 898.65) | 10.6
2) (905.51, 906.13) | 10.22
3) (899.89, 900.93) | 10.25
